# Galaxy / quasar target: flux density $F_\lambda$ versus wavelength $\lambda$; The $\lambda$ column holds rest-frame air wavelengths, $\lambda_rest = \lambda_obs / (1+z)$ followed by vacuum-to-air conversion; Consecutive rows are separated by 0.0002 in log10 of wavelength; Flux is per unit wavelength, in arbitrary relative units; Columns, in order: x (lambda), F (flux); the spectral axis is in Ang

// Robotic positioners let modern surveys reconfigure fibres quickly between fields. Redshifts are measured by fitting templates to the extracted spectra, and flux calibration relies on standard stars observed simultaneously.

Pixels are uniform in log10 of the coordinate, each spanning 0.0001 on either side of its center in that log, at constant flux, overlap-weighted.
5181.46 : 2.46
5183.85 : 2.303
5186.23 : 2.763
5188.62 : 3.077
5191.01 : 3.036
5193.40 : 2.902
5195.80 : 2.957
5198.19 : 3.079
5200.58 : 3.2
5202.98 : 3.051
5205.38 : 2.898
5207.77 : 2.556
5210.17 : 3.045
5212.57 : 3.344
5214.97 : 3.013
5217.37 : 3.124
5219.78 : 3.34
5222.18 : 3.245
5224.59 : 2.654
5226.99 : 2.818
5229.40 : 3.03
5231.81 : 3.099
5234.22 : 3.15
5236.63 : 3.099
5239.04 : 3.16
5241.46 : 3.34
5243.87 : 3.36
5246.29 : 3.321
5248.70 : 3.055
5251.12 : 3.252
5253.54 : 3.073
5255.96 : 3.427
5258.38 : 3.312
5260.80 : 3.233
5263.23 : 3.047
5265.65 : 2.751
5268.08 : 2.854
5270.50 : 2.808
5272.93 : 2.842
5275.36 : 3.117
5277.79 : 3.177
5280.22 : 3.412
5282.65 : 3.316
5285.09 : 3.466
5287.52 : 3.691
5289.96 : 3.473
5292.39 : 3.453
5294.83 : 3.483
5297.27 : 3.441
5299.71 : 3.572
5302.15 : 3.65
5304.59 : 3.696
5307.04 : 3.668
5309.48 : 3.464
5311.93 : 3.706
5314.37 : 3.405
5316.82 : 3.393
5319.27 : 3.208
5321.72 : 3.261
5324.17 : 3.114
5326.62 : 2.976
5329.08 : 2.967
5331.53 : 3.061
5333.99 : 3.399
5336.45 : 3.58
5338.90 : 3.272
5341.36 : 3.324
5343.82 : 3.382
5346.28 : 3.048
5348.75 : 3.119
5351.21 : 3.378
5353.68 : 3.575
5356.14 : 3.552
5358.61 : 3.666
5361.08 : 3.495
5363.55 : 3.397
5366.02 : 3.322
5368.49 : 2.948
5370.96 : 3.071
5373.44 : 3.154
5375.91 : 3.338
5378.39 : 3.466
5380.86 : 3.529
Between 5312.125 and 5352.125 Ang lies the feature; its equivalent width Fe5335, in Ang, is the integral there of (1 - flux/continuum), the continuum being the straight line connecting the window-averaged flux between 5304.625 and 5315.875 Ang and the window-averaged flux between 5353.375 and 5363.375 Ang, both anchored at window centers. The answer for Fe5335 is 3.5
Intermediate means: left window 3.57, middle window 3.25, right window 3.55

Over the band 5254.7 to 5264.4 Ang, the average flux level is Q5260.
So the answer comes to 3.25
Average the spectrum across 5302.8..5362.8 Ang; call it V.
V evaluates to 3.37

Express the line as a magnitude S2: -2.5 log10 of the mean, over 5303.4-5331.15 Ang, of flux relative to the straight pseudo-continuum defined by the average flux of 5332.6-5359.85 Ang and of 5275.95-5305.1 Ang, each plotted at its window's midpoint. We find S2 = 0.03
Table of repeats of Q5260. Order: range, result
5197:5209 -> 2.96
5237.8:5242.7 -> 3.25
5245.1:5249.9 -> 3.19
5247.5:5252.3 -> 3.15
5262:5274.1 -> 2.86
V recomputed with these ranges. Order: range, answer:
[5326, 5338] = 3.21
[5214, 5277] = 3.1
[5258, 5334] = 3.29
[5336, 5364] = 3.39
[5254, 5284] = 3.11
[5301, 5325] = 3.46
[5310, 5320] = 3.44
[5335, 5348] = 3.31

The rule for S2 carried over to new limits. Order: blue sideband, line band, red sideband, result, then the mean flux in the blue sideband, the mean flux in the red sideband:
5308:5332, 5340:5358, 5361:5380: -0.03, 3.27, 3.27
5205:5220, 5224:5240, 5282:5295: 0.05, 3.04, 3.49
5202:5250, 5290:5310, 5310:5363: -0.10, 3.09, 3.33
